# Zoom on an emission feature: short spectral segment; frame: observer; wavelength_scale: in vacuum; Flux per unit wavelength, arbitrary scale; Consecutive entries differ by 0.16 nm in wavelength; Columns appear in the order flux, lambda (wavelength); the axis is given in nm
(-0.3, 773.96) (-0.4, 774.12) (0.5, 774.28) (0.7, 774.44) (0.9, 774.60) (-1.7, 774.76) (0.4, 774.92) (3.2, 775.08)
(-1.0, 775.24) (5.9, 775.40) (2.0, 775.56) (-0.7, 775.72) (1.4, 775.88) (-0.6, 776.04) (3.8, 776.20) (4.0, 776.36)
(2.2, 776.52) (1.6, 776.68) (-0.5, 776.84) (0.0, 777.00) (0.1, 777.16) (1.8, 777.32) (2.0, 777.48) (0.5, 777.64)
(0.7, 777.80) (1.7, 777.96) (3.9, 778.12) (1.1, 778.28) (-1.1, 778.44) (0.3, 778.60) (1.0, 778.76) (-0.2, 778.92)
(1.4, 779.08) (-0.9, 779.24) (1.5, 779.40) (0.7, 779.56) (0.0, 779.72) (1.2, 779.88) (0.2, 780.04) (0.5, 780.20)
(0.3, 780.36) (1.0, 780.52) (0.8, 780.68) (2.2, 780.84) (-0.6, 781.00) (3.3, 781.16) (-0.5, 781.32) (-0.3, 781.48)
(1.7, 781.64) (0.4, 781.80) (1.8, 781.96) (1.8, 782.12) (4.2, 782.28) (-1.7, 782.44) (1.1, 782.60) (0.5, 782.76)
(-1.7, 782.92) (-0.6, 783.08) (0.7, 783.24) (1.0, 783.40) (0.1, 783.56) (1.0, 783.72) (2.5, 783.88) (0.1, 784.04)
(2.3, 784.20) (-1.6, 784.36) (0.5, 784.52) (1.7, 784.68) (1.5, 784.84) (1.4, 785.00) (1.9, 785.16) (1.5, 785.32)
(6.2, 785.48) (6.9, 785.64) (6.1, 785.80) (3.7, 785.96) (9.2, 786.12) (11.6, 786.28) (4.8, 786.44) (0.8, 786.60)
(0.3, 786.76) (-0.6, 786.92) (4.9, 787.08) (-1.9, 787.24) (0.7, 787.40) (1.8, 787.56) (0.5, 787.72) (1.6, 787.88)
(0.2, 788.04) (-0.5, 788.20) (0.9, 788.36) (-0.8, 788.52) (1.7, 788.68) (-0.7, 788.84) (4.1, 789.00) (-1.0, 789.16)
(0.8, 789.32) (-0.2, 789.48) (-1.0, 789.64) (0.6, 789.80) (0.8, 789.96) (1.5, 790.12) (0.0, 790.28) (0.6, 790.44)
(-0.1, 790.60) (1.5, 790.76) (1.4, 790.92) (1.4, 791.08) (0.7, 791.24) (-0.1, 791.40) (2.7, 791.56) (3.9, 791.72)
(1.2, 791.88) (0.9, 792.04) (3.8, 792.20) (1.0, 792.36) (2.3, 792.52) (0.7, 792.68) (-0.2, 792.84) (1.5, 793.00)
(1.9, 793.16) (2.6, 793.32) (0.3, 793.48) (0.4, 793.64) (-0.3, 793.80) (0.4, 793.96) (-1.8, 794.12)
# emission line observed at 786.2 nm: [O II]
